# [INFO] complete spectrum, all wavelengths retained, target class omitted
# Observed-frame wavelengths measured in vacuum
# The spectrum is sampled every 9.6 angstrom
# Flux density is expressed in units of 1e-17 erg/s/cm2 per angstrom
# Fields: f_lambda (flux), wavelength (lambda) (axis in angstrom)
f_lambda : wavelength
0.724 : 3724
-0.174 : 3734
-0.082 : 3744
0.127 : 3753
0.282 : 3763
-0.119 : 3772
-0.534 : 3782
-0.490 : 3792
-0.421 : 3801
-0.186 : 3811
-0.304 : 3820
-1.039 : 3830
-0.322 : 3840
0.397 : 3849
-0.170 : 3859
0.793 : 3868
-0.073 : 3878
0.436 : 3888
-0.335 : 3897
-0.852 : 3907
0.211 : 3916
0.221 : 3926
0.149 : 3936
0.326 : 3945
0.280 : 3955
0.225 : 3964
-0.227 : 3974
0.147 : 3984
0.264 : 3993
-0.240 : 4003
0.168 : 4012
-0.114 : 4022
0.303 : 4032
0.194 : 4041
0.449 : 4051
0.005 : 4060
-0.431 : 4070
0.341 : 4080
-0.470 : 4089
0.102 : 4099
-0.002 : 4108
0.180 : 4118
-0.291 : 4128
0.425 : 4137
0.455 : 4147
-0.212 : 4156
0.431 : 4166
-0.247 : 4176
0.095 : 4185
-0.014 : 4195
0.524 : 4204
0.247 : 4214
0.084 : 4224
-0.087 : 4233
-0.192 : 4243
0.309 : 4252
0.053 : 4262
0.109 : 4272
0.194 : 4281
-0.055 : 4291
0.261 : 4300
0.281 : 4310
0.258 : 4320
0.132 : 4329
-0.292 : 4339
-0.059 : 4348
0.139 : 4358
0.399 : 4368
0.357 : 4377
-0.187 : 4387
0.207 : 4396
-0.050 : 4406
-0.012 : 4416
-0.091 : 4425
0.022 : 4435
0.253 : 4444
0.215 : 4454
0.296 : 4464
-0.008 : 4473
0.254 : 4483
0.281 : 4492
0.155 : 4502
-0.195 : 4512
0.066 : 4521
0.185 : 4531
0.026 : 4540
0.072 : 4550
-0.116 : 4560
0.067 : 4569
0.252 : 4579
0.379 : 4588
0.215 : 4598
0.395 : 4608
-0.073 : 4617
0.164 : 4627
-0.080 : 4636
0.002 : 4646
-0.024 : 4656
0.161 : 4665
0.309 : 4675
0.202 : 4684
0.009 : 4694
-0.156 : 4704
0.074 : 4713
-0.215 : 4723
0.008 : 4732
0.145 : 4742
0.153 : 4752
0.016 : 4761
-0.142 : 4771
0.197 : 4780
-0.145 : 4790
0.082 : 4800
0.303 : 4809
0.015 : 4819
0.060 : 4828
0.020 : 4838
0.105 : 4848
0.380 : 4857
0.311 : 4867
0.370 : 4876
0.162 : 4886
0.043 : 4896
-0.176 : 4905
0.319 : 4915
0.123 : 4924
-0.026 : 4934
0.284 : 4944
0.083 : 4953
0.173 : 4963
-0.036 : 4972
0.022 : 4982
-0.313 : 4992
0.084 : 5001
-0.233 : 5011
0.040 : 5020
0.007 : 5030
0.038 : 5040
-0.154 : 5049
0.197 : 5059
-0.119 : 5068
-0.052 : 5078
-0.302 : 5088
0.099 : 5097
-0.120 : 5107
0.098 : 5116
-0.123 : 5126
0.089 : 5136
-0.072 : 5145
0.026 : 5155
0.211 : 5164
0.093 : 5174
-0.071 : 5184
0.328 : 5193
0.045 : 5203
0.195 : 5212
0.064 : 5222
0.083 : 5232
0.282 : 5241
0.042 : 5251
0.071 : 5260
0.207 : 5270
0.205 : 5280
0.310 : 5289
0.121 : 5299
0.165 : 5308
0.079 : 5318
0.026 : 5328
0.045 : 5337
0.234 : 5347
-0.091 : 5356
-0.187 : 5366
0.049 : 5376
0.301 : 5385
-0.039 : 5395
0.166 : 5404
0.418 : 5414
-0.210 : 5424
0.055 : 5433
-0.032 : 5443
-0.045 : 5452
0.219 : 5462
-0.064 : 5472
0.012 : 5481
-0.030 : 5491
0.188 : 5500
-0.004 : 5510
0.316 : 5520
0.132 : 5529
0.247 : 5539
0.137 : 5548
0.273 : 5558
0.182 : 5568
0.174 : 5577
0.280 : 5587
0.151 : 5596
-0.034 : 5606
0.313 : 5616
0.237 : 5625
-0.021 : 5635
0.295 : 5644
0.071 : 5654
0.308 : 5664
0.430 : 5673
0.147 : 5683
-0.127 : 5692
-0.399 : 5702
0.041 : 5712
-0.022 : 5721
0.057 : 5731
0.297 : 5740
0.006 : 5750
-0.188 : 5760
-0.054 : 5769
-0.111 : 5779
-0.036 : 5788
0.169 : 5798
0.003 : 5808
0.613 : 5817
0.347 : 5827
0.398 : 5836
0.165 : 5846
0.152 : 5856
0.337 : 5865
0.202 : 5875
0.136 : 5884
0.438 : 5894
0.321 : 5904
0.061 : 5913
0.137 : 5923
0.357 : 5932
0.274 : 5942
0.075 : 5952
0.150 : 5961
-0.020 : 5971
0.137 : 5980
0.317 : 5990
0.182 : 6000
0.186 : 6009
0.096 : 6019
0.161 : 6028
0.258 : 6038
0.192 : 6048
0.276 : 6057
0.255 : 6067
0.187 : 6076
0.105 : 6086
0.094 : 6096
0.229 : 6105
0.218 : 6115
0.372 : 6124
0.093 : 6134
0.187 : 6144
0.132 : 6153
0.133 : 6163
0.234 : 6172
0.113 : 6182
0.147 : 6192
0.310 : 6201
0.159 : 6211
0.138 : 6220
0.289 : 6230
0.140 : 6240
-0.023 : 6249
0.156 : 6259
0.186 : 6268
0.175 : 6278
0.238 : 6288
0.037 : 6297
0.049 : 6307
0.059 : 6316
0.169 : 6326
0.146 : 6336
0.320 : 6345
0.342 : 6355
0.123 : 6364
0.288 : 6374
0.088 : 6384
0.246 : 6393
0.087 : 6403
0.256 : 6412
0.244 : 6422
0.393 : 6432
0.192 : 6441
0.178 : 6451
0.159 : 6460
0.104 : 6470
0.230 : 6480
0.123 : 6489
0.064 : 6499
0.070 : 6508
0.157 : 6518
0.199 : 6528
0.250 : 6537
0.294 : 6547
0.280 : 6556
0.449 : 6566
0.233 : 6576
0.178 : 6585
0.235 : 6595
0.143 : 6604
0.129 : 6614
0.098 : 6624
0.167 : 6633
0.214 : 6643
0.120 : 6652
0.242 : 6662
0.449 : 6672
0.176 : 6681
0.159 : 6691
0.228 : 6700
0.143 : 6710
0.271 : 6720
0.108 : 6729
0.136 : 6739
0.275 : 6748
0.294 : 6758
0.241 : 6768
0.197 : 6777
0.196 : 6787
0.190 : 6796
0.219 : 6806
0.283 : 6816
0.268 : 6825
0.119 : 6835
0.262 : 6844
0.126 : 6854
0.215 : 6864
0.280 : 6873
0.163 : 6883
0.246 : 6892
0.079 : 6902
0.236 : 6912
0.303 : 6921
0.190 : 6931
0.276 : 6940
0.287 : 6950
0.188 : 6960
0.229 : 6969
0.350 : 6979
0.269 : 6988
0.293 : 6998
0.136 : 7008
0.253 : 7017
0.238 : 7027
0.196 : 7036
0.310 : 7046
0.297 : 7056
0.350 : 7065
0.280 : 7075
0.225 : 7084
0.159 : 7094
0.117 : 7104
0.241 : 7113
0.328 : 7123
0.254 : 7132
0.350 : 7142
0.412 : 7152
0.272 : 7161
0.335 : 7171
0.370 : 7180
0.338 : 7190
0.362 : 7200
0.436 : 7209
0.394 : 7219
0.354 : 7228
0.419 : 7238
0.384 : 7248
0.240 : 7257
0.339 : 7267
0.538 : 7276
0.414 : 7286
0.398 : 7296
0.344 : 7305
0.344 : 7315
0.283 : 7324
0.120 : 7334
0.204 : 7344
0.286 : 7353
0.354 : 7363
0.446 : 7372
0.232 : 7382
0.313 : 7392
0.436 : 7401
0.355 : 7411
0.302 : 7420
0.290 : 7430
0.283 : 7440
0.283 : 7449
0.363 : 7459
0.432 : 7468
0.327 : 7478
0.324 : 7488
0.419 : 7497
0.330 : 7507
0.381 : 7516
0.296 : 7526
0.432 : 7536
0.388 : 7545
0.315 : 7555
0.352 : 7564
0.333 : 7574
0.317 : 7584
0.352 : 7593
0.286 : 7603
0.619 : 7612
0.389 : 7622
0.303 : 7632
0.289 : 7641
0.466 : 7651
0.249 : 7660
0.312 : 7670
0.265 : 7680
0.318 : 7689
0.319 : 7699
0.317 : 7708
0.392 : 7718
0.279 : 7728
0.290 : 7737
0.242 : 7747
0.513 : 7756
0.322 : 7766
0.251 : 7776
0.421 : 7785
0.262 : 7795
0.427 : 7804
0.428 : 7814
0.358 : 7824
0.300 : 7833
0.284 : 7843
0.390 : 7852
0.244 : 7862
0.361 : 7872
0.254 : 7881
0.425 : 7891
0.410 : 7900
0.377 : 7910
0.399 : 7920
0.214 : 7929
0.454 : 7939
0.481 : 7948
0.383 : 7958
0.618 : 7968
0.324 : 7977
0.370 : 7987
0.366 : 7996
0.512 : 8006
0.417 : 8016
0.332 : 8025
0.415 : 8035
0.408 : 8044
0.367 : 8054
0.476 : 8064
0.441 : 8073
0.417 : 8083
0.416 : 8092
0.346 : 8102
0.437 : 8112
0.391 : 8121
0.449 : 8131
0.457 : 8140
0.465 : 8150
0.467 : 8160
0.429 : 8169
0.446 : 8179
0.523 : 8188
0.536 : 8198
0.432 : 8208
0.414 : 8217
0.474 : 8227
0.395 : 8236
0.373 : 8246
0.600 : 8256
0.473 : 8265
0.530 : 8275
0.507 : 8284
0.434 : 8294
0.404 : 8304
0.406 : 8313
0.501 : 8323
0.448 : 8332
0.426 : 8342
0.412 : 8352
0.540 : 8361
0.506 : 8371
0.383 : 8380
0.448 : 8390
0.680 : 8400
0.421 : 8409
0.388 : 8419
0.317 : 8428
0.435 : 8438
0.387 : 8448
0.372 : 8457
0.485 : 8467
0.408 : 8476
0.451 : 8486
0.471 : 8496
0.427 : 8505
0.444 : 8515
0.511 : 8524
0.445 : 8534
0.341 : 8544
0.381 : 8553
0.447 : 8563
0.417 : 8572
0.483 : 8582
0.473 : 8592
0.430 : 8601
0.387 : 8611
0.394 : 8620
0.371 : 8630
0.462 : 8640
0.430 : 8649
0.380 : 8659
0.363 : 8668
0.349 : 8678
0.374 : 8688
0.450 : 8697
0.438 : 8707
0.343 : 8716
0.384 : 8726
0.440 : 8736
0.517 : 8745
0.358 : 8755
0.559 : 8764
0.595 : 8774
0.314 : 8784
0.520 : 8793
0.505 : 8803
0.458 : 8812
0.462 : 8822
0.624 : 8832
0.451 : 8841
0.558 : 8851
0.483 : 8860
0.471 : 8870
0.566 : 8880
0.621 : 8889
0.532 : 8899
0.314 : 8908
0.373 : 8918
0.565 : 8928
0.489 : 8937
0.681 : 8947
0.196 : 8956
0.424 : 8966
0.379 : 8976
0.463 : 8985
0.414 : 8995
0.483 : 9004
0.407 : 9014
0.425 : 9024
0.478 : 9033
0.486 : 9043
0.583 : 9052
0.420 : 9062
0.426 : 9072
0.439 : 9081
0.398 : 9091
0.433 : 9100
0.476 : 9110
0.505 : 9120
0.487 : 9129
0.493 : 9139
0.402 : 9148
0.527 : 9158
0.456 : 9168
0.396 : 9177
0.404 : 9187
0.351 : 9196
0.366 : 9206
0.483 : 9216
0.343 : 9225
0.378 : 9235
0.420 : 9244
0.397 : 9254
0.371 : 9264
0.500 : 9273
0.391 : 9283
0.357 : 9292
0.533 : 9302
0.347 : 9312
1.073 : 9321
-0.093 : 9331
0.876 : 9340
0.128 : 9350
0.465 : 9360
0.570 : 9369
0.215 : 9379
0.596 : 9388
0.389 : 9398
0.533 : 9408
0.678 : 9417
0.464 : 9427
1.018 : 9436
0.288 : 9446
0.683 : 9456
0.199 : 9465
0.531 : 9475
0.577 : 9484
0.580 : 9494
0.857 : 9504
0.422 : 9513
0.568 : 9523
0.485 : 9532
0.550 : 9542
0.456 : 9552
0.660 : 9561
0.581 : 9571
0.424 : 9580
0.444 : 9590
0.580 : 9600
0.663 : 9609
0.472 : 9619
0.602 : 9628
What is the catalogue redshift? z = 0.789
